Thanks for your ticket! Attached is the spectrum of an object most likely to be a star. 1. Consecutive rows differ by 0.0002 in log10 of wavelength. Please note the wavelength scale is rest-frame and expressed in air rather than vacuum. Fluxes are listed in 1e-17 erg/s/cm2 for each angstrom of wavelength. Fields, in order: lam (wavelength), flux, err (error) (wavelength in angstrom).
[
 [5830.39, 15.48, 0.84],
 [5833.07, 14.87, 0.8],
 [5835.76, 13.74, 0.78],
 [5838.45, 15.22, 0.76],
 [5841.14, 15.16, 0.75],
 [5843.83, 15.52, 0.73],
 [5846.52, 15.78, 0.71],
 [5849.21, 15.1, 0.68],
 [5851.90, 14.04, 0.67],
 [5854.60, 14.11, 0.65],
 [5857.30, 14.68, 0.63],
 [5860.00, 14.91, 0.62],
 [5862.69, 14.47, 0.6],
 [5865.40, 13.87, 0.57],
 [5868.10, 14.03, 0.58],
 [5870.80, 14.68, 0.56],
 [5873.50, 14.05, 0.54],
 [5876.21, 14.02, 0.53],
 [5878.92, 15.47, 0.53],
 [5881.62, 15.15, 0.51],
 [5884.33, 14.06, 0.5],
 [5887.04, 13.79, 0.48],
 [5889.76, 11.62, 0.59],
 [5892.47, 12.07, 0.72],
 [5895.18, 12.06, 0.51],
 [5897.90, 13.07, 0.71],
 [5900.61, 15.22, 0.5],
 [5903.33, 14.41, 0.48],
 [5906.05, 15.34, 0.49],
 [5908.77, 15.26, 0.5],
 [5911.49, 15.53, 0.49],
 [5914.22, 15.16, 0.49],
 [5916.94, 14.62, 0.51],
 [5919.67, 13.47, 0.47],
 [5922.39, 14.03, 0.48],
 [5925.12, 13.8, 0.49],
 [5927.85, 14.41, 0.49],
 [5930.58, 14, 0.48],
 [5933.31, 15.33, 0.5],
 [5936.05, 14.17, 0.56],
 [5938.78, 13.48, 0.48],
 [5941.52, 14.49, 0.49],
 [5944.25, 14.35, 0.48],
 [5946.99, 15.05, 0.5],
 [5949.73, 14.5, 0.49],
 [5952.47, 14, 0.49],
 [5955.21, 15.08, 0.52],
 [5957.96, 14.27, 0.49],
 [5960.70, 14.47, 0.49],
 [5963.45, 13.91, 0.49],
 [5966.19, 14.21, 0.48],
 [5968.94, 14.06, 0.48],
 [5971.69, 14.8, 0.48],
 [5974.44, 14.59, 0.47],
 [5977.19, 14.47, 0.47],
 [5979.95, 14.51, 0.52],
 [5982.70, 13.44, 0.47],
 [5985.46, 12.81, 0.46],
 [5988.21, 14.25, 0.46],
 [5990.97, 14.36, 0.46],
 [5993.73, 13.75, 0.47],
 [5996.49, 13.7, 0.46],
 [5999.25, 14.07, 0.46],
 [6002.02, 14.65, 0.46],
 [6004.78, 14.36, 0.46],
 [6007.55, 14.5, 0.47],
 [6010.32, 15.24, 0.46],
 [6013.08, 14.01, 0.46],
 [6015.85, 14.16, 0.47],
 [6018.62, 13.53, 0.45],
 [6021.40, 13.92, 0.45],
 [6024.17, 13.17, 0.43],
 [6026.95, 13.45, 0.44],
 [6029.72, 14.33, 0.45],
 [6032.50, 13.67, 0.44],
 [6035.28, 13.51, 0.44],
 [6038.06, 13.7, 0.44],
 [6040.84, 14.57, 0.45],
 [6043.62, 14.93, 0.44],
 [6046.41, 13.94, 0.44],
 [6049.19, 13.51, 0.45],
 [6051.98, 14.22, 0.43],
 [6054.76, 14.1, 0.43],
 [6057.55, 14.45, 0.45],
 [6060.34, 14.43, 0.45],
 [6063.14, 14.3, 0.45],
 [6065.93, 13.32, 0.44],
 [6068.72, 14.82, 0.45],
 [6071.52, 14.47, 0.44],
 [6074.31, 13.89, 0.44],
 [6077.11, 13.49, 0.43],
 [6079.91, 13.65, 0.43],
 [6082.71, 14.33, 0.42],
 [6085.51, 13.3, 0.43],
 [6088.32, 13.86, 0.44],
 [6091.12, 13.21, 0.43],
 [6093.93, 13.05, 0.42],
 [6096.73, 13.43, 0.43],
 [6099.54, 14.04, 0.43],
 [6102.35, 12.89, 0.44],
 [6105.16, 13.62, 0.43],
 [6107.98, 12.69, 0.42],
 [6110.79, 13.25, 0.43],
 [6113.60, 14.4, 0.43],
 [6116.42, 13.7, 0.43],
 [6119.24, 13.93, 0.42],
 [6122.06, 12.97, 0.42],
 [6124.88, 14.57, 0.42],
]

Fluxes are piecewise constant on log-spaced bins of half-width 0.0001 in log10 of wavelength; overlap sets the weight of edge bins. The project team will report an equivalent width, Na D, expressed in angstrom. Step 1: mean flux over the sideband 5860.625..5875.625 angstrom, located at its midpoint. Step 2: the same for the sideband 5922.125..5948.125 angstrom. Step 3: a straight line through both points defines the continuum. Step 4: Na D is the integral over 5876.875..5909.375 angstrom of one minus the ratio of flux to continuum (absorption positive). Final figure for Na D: 0.8 angstrom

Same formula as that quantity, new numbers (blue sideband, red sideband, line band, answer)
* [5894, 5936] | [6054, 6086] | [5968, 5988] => 0.2 angstrom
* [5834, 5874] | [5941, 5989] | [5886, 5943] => 1.5 angstrom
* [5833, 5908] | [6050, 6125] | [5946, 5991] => -0.7 angstrom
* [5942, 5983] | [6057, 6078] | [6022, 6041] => 0.7 angstrom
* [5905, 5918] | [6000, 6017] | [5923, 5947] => 1.2 angstrom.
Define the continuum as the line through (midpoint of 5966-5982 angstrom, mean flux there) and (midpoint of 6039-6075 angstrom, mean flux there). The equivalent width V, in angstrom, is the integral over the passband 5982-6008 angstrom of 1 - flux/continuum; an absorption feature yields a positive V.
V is 0.7 angstrom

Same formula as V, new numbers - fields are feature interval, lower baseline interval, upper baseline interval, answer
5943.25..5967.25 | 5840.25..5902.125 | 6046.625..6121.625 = -0.7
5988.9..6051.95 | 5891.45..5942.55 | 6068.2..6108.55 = -0.8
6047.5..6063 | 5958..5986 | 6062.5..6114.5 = -0.4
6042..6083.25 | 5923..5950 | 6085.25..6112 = -1.7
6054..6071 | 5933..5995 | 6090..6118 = -0.7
